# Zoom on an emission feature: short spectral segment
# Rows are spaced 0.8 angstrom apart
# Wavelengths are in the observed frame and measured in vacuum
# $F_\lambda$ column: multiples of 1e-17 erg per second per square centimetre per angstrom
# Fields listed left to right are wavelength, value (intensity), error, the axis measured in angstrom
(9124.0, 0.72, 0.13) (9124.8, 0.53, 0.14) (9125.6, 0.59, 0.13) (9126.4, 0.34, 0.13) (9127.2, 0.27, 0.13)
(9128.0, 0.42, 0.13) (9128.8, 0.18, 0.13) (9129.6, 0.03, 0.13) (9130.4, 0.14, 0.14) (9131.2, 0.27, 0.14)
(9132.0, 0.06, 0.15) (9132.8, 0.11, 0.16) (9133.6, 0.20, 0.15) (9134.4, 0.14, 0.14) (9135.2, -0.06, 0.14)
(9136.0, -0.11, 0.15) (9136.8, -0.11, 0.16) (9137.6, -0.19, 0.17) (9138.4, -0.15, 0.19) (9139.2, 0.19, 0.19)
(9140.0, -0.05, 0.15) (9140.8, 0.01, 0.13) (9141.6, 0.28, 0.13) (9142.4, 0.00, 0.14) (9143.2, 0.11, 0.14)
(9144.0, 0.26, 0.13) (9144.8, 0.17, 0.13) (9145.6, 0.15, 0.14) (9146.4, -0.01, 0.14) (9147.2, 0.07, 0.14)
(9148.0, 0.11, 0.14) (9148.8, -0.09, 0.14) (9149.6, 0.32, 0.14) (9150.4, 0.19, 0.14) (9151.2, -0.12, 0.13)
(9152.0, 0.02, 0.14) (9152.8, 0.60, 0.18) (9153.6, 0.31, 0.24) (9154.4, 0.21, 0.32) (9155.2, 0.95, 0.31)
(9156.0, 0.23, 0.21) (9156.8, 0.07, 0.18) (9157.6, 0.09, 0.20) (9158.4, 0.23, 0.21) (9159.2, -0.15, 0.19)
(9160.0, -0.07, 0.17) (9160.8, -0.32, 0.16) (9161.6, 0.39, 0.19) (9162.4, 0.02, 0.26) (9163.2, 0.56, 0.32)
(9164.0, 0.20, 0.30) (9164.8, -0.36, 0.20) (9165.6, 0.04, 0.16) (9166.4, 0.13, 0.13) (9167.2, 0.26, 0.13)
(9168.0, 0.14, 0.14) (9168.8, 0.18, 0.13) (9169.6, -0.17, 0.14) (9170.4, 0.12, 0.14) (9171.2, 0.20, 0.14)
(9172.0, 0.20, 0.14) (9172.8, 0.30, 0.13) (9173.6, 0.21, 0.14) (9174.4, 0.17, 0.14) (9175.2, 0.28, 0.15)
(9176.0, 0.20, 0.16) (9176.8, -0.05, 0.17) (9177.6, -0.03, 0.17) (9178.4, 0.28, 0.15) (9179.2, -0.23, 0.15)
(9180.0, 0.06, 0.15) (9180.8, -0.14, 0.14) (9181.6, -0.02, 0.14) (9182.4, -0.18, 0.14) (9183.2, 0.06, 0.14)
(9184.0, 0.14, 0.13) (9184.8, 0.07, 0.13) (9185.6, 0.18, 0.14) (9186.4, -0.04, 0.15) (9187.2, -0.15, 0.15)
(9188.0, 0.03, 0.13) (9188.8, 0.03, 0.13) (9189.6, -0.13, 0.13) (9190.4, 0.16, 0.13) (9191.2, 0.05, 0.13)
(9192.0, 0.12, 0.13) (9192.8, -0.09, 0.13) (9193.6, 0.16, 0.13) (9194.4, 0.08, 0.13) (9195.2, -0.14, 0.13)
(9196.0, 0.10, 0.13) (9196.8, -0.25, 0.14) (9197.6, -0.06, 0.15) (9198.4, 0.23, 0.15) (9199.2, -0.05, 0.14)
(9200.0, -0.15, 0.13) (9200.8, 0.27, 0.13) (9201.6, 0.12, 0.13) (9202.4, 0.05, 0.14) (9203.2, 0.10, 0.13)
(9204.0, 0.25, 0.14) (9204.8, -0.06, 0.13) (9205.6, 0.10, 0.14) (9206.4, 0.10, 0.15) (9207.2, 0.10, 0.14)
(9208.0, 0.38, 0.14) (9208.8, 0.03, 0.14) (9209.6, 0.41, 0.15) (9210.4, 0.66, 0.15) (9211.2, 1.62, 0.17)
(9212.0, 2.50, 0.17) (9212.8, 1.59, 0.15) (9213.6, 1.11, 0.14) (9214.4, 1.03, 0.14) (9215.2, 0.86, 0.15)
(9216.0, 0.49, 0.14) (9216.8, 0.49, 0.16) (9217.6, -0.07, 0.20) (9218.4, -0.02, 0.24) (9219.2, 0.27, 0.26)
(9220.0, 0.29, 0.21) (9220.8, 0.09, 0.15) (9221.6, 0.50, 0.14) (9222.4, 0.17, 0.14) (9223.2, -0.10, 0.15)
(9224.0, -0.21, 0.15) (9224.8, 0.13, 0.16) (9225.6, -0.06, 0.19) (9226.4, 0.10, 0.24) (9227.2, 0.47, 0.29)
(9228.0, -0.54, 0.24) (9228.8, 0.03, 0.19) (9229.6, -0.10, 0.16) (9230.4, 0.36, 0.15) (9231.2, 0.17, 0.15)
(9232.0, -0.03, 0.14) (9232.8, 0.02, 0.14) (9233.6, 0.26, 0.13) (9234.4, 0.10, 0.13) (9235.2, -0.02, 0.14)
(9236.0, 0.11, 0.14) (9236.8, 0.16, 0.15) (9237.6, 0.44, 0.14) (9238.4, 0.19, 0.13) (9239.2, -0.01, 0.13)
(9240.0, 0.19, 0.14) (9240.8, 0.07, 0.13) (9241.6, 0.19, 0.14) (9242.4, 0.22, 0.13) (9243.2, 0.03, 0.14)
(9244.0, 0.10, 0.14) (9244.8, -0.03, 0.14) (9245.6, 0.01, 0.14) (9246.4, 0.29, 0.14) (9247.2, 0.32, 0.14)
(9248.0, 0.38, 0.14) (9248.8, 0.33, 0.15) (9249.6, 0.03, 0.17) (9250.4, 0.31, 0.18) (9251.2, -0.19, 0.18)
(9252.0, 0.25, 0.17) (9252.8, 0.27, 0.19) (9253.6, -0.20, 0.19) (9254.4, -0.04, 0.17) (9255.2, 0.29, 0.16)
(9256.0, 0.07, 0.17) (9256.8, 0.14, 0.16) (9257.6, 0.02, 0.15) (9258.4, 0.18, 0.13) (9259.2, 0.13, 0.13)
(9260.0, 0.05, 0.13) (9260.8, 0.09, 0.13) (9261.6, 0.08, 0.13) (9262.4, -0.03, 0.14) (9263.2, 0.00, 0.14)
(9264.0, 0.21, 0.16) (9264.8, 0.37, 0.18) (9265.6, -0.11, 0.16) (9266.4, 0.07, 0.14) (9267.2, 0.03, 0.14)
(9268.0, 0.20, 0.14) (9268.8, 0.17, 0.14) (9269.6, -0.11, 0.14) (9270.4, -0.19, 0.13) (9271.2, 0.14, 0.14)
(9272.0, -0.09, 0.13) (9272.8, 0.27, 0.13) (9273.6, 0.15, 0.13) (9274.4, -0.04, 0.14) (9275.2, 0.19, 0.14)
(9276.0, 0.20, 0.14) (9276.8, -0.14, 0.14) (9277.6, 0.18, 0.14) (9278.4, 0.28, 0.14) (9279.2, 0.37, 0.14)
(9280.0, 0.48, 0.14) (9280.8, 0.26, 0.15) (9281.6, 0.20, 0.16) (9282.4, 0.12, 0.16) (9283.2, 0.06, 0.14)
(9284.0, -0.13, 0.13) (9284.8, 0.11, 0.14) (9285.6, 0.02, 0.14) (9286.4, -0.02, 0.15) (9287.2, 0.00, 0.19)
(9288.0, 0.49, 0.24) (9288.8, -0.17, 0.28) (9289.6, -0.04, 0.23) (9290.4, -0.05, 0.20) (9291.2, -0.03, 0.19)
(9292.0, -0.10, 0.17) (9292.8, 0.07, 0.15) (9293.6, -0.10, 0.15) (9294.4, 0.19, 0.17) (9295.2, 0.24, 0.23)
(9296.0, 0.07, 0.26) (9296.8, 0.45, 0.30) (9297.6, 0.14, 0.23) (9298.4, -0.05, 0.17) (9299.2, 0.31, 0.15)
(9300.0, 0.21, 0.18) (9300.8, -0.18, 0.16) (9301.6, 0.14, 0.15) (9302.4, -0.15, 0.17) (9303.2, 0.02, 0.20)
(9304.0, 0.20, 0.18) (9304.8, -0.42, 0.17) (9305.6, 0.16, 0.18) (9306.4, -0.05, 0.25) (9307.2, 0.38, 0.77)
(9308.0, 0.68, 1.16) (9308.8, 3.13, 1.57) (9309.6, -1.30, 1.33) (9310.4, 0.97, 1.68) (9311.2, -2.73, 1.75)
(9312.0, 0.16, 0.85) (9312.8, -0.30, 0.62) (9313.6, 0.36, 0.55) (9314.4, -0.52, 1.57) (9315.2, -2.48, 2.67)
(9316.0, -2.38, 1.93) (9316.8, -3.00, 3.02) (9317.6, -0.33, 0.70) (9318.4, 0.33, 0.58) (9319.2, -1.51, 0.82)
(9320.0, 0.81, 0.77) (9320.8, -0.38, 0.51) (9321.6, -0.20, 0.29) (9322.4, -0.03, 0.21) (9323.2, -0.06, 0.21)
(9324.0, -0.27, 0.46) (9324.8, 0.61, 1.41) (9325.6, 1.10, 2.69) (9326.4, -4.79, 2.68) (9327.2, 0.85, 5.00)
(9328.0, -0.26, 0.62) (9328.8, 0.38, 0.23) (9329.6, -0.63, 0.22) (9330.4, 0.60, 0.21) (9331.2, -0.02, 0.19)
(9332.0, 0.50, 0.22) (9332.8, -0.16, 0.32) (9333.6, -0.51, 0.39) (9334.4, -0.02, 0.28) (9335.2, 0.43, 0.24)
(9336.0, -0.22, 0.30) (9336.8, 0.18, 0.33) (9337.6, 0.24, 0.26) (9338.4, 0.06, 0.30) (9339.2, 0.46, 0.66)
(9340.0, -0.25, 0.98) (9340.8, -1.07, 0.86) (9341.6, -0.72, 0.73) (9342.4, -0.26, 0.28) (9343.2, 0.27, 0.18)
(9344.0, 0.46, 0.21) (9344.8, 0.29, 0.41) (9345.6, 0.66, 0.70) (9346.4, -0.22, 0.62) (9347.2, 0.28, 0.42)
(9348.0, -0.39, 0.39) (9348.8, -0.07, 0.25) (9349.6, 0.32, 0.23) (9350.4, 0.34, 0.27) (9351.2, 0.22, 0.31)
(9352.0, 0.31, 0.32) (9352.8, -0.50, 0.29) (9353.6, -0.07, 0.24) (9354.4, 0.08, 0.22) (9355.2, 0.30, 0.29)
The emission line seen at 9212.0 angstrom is [O III] 5007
